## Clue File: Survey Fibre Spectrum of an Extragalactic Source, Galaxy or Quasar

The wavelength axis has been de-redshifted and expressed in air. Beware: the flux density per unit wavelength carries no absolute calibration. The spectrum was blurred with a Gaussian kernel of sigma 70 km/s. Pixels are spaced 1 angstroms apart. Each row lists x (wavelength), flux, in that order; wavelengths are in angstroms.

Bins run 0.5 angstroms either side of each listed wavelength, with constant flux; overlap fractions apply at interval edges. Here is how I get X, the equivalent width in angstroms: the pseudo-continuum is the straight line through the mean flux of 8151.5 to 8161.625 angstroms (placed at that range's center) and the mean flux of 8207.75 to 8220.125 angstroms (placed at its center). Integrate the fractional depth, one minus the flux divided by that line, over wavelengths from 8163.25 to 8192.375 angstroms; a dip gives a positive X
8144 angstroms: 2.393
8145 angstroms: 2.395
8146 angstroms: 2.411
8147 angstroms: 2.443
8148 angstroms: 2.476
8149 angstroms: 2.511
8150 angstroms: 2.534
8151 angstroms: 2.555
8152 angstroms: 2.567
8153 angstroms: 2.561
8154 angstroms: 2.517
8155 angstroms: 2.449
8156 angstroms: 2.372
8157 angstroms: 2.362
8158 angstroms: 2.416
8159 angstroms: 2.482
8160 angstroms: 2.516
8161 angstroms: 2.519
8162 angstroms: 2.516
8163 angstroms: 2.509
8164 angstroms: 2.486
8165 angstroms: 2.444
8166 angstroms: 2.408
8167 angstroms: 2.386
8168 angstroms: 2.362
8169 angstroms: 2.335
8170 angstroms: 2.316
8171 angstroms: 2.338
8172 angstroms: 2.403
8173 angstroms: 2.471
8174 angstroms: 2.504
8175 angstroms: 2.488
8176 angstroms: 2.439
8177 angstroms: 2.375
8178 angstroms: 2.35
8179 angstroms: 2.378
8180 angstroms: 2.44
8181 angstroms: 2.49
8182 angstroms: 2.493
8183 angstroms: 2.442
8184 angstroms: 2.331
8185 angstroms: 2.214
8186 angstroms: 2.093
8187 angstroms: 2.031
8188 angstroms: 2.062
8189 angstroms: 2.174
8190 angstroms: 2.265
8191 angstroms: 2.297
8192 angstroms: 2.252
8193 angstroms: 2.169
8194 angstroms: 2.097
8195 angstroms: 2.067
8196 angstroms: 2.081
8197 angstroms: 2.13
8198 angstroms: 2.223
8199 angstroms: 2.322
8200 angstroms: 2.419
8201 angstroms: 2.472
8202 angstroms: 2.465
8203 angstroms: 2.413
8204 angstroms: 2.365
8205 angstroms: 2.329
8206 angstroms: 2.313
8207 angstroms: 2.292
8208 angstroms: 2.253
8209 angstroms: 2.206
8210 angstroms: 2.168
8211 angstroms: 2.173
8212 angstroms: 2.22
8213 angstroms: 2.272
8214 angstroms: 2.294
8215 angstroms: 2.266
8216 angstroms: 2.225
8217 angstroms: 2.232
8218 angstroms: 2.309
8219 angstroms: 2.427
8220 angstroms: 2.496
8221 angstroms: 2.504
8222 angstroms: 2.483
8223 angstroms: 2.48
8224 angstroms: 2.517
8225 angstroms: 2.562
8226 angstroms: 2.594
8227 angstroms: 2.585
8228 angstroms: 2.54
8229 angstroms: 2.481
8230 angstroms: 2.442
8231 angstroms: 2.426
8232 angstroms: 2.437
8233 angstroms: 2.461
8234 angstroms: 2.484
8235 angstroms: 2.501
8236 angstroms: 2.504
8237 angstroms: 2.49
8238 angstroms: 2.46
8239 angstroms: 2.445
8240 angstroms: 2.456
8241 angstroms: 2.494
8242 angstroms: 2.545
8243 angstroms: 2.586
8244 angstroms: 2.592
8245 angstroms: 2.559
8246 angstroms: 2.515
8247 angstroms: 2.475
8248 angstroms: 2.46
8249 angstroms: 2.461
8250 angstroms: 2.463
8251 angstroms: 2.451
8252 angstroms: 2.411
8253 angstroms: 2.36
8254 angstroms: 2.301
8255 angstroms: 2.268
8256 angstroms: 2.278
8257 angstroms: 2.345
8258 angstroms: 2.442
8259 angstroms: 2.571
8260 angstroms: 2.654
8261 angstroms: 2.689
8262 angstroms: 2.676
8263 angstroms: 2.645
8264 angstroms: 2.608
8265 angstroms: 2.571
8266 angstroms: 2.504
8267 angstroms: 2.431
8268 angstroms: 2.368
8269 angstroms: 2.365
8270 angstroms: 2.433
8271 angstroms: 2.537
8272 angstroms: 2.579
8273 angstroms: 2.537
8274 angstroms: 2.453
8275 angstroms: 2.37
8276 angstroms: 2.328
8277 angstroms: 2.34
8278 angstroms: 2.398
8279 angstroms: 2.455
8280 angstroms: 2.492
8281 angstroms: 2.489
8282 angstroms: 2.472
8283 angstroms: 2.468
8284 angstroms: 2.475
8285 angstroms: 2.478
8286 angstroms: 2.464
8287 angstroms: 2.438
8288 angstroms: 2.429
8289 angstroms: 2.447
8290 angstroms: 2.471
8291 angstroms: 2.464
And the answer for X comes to 0.61 angstroms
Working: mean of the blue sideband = 2.48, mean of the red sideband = 2.27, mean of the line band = 2.35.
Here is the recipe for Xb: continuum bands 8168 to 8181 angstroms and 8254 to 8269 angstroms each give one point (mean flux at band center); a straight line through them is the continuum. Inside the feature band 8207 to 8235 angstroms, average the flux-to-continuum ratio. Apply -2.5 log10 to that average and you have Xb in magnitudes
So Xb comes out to 0.03 mag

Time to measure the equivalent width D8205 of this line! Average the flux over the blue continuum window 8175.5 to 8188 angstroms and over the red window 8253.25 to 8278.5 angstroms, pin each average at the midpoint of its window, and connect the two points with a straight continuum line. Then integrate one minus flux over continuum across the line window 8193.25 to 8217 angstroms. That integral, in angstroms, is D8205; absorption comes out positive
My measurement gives 1.05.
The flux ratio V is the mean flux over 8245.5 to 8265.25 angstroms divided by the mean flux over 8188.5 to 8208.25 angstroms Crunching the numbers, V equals 1.09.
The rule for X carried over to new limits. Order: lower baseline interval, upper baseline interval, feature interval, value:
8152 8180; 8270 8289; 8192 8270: 1.18 angstroms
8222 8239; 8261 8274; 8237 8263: 0.31 angstroms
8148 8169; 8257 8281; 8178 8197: 1.79 angstroms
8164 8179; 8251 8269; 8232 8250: -0.28 angstroms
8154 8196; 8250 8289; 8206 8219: 0.78 angstroms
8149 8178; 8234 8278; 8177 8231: 2.98 angstroms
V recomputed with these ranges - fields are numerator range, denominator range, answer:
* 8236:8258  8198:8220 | 1.06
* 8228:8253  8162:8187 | 1.04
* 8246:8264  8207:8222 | 1.08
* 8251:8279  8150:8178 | 1.01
